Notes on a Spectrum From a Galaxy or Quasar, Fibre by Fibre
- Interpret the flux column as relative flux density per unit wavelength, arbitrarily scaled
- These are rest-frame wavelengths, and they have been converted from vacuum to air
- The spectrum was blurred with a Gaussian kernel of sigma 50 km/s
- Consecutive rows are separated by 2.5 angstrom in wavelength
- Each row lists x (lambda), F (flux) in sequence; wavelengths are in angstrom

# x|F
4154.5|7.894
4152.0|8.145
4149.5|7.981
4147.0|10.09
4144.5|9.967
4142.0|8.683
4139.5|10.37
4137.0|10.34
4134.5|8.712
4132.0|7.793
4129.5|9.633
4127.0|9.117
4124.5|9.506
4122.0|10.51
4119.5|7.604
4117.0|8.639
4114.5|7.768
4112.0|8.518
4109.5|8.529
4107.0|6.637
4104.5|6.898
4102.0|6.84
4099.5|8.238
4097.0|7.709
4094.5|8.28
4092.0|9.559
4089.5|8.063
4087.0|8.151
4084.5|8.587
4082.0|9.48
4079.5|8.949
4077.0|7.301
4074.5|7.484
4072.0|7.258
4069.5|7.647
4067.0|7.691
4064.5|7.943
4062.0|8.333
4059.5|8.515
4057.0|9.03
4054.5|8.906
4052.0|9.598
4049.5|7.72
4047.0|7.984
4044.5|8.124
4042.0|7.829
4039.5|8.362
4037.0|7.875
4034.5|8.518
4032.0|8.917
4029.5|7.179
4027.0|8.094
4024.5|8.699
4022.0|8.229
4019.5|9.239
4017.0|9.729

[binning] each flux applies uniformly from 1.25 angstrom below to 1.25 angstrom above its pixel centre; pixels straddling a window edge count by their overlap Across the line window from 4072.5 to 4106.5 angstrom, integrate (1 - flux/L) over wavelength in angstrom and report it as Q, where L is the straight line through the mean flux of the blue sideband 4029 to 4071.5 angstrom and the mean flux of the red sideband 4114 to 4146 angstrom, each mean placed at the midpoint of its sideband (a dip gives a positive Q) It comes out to 2.5 angstrom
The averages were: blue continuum 8.25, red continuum 9.17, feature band 8.07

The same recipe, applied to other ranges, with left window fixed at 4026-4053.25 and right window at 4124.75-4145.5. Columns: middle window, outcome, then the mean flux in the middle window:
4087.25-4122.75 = 3.5 angstrom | 8.1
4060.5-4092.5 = 1.8 angstrom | 8.16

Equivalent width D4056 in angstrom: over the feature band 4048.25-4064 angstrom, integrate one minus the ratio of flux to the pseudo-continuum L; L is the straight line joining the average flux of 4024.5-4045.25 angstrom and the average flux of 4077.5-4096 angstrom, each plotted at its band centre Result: -0.6 angstrom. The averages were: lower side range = 8.15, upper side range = 8.65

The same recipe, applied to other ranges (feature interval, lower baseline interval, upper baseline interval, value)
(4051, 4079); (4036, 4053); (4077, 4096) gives 0.8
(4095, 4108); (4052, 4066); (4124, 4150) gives 2.4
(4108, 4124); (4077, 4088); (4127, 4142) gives 0.8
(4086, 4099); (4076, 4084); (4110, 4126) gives 0.5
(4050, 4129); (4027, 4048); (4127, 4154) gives 2.8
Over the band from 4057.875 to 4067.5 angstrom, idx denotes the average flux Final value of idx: 8.19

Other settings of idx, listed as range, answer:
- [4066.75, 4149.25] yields 8.51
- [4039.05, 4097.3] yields 8.28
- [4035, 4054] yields 8.25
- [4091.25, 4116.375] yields 7.88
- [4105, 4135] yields 8.54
